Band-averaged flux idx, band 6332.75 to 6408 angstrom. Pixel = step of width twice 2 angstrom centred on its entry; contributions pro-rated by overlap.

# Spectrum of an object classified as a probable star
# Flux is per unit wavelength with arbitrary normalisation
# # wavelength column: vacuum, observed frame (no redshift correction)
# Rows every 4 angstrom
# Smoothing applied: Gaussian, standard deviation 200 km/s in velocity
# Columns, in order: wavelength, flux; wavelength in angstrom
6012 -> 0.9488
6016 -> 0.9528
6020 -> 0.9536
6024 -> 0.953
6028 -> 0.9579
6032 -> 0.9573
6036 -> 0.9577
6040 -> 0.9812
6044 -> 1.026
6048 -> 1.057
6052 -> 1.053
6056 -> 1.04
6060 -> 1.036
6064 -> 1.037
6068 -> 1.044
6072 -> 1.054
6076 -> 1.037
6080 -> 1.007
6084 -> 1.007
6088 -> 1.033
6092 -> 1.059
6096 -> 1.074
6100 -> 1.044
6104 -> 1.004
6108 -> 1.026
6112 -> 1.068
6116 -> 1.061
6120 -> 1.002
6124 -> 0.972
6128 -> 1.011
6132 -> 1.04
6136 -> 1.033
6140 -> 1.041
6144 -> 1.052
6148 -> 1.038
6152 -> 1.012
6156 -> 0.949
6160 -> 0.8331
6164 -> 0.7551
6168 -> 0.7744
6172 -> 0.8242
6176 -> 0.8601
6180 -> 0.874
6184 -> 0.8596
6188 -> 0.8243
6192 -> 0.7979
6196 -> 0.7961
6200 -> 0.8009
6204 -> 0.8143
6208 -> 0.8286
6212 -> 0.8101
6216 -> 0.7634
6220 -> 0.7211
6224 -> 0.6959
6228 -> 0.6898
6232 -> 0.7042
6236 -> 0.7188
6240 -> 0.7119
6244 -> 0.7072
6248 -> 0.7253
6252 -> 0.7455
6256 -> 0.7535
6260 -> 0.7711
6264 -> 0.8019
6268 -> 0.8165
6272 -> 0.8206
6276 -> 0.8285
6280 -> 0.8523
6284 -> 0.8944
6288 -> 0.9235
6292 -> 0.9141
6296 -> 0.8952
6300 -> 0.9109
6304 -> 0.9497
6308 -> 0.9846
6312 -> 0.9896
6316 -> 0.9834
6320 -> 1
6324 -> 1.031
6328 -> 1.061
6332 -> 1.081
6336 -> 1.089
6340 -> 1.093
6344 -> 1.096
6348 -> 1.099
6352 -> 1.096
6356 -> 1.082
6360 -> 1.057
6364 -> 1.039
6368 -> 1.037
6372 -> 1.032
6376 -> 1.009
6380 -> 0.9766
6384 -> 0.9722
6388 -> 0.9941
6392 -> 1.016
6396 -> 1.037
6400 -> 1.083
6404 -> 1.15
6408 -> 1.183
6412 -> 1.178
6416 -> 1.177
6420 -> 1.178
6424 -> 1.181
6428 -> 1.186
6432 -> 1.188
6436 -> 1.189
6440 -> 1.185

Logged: 1.06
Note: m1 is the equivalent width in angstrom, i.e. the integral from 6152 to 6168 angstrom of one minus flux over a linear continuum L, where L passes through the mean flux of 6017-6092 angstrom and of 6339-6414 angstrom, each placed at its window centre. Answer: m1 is 2.7 angstrom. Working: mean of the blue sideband 1.01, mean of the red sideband 1.06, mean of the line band 0.858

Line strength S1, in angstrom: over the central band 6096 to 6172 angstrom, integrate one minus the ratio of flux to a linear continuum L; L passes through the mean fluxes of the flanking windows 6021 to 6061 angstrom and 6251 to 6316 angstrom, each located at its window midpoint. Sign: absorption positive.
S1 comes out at -2.5 angstrom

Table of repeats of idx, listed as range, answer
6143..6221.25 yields 0.848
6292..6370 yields 1.03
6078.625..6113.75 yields 1.04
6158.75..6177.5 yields 0.807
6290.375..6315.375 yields 0.943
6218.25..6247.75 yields 0.708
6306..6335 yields 1.02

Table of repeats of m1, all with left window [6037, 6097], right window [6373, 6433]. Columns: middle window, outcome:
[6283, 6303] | 3.10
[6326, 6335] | 0.09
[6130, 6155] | 0.39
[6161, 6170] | 2.40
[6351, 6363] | 0.17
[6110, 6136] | 0.47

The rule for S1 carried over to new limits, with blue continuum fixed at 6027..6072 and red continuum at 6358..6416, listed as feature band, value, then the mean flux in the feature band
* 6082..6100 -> -0.4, 1.04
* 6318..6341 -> -0.1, 1.06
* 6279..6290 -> 1.6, 0.893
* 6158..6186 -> 5.6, 0.826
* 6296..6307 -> 1.3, 0.929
